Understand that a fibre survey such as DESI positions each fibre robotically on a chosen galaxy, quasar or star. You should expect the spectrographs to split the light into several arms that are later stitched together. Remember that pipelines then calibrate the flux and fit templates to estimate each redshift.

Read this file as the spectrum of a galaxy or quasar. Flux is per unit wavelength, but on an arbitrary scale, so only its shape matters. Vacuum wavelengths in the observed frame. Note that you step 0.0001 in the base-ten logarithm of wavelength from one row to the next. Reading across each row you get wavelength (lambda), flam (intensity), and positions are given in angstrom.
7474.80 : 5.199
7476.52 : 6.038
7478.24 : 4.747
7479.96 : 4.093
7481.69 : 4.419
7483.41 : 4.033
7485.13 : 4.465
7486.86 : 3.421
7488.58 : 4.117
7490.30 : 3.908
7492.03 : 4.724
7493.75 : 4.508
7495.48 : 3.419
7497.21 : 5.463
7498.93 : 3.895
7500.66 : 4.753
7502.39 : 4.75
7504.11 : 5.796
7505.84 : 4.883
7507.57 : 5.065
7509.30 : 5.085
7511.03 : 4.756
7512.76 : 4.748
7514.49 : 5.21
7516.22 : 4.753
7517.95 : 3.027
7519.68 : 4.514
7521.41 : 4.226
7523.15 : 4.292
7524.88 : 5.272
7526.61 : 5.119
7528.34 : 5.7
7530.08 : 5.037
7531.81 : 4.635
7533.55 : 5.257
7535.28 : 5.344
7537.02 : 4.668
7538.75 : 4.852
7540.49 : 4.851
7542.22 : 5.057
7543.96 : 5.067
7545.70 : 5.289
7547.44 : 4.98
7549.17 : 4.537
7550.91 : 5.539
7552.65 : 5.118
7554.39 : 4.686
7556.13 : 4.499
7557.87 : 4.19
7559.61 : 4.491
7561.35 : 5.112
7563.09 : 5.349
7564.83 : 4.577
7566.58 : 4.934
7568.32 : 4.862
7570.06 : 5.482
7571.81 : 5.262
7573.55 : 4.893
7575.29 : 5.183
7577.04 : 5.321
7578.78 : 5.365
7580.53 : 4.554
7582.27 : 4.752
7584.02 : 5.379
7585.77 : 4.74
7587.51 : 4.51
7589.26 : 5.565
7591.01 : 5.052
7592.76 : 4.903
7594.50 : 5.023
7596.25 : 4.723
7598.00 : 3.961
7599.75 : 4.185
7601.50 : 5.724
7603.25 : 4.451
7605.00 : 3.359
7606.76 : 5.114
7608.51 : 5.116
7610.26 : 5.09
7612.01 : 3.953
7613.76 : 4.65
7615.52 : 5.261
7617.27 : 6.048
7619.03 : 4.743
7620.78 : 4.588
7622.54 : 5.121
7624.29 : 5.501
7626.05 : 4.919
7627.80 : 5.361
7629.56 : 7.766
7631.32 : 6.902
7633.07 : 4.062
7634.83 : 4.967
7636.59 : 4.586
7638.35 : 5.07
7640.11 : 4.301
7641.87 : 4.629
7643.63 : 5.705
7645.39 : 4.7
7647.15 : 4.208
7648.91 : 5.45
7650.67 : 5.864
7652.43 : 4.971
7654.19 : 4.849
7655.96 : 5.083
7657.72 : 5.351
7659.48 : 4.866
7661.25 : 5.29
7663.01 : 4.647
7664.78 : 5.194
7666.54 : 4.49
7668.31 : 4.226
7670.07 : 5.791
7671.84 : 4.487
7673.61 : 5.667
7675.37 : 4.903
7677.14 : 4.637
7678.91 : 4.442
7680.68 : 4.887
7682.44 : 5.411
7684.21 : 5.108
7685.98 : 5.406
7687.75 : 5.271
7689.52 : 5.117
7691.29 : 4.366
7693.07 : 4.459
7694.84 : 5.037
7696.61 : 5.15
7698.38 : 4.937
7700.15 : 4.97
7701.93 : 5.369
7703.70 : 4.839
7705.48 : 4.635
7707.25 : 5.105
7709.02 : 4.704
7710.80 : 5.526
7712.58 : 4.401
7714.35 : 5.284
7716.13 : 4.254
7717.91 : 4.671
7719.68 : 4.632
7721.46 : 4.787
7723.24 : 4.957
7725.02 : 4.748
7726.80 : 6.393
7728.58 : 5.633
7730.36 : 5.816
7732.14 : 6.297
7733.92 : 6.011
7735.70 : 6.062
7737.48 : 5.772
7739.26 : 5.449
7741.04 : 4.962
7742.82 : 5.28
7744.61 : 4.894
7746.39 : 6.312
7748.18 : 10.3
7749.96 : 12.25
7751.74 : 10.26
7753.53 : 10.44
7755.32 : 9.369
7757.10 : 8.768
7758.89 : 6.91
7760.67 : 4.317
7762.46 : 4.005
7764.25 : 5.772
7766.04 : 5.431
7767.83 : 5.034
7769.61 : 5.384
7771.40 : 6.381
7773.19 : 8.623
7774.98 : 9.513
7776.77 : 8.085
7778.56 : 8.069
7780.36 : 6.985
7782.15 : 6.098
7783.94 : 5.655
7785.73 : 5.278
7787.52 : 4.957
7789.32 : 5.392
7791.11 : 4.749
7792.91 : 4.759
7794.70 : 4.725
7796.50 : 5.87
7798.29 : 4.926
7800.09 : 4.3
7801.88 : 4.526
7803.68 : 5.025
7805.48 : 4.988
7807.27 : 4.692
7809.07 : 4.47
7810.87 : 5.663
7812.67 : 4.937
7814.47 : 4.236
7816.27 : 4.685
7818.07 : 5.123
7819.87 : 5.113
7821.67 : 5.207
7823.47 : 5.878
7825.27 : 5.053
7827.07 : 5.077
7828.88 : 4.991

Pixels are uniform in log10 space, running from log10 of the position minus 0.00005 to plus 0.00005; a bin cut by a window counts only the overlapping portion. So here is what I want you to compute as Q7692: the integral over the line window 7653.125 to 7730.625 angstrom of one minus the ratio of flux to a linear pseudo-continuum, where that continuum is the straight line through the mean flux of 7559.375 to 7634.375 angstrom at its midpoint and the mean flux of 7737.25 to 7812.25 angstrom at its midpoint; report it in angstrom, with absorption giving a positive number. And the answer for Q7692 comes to 9.7 angstrom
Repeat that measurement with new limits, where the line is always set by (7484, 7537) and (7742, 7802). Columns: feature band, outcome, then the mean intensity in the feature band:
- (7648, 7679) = 4.1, 5.03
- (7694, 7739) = 7.2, 5.2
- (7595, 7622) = 3.3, 4.74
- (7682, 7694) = 2.0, 5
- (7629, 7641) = 0.6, 5.31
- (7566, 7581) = 0.1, 5.11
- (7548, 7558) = 0.3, 4.81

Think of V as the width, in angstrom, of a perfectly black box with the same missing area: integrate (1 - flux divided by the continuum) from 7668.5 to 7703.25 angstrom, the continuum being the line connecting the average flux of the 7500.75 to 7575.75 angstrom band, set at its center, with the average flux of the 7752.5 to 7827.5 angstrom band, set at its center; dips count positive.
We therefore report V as 2.8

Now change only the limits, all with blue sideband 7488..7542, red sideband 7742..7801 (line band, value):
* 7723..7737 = 1.2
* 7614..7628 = 0.9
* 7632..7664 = 4.4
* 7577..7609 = 3.0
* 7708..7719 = 2.5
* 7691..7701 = 2.0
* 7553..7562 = 0.8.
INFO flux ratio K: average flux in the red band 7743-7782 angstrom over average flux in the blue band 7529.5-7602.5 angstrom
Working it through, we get 1.5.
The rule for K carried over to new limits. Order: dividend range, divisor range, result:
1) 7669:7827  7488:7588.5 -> 1.17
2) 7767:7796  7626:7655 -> 1.20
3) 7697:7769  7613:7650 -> 1.16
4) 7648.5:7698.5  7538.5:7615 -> 1.03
